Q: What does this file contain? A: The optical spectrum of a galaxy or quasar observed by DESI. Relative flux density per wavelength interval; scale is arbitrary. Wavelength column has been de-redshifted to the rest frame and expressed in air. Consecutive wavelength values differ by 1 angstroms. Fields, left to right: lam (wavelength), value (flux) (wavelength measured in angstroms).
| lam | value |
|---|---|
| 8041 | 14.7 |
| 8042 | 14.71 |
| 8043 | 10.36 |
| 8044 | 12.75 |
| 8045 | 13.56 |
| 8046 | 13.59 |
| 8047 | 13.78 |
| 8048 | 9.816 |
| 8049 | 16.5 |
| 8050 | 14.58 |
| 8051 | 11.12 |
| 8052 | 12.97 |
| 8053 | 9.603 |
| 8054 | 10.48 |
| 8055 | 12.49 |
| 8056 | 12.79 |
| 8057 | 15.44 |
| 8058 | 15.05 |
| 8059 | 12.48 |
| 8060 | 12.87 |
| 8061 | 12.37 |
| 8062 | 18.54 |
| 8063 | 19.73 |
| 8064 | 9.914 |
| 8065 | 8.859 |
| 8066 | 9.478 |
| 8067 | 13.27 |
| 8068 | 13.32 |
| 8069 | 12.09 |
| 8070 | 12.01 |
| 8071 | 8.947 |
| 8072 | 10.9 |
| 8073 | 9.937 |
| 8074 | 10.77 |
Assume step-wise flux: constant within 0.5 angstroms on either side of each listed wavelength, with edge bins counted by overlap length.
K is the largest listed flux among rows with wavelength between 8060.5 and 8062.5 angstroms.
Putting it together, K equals 18.54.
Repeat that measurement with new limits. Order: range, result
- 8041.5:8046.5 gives 14.71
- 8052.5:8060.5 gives 15.44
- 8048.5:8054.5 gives 16.5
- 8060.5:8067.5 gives 19.73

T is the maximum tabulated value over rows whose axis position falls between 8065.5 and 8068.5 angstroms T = 13.32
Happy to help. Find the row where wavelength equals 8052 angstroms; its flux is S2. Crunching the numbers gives 12.97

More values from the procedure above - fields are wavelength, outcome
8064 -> 9.914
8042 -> 14.71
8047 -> 13.78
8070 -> 12.01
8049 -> 16.5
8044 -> 12.75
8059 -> 12.48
